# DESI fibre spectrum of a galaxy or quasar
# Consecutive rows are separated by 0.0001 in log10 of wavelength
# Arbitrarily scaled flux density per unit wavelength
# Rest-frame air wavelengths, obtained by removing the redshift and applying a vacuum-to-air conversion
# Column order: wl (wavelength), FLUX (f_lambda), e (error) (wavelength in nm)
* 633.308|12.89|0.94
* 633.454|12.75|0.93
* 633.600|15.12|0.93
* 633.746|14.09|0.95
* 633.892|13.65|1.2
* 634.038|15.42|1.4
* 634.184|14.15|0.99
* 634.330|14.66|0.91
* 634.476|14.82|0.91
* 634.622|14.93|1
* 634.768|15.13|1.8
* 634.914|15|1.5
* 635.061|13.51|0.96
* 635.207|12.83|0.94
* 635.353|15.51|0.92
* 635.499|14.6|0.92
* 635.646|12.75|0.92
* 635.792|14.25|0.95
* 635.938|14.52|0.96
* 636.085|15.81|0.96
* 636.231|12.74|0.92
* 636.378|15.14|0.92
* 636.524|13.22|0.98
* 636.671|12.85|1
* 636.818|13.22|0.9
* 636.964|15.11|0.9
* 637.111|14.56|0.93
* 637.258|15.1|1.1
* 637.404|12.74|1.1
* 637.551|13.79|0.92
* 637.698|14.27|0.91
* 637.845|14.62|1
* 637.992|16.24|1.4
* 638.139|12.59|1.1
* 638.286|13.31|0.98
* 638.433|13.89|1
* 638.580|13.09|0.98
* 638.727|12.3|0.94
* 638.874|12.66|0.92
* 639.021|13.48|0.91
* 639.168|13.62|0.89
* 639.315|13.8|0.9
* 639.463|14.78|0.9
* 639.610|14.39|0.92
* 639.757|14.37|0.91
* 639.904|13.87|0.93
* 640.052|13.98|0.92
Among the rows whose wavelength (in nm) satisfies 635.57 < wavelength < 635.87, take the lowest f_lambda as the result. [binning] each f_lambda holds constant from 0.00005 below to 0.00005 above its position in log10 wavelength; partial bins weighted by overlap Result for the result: 12.75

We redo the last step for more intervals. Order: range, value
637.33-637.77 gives 12.74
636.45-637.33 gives 12.85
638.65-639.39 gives 12.3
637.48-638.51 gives 12.59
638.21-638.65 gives 13.09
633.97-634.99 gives 14.15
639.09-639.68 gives 13.62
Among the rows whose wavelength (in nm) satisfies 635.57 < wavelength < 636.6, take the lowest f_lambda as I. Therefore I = 12.74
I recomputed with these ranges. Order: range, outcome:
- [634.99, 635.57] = 12.83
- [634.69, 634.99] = 15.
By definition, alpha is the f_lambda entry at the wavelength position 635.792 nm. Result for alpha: 14.25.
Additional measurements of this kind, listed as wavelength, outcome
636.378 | 15.14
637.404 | 12.74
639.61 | 14.39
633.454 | 12.75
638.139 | 12.59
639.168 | 13.62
